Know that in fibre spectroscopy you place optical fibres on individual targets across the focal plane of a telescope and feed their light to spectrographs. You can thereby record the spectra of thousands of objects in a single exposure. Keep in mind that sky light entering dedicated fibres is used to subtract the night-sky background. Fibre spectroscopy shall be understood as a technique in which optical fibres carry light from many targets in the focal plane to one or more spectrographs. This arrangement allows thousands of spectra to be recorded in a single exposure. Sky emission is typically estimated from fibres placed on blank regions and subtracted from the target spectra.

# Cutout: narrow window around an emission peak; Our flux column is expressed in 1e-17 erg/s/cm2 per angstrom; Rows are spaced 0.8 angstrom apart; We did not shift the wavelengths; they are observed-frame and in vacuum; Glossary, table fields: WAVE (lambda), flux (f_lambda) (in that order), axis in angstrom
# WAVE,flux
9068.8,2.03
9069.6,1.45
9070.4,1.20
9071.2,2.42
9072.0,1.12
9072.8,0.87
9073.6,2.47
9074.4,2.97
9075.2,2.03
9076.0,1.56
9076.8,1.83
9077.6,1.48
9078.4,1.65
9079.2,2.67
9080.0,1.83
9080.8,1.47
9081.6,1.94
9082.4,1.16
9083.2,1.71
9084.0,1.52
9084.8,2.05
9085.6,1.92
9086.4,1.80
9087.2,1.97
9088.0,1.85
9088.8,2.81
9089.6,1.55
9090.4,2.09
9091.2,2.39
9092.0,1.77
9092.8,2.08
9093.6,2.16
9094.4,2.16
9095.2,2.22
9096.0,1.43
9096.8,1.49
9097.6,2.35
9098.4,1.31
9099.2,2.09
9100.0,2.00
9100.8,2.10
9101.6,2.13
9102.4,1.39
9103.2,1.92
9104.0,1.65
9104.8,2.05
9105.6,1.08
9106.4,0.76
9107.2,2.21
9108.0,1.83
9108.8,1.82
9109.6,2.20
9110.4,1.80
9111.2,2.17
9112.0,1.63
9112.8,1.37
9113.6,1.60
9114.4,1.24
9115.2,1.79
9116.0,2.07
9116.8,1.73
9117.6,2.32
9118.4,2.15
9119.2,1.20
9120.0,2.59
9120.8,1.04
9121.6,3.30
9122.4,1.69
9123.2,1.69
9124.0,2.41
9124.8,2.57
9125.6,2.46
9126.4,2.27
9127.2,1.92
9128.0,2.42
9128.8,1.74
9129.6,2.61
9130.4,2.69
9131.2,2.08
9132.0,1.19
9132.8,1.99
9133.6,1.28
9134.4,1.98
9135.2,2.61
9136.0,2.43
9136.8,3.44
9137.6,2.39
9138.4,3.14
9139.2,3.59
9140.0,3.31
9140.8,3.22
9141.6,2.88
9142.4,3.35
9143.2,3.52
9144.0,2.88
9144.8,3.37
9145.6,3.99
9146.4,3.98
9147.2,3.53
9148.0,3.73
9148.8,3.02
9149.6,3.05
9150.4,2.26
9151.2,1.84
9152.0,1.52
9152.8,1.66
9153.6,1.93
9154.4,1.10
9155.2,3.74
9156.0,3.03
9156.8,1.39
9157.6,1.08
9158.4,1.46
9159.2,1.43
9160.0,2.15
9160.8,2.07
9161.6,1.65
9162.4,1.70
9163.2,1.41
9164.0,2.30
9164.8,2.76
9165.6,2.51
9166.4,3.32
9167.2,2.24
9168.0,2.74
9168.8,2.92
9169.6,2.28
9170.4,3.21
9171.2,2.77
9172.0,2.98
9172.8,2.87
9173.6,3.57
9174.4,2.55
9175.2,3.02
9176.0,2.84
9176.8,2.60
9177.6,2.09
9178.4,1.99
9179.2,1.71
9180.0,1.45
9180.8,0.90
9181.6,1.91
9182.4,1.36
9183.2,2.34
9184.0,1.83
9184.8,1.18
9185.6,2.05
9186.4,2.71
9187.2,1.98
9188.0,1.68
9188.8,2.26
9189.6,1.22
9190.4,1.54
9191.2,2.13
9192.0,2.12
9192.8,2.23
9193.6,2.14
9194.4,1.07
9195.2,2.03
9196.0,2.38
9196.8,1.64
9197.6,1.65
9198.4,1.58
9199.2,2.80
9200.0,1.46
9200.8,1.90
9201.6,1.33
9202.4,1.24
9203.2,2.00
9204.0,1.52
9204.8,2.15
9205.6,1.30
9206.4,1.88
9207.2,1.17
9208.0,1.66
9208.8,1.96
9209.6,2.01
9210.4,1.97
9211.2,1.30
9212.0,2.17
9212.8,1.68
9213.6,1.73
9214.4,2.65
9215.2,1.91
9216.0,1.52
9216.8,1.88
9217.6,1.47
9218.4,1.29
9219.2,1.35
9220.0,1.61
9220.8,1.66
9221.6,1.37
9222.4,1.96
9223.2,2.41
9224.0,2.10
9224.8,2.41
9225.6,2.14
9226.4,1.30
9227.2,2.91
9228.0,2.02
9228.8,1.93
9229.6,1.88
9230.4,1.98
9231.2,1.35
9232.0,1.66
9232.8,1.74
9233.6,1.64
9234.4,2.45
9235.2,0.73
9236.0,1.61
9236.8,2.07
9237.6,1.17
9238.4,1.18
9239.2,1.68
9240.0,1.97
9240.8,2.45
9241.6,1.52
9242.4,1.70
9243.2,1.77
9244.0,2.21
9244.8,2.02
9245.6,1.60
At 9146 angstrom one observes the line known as Halpha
